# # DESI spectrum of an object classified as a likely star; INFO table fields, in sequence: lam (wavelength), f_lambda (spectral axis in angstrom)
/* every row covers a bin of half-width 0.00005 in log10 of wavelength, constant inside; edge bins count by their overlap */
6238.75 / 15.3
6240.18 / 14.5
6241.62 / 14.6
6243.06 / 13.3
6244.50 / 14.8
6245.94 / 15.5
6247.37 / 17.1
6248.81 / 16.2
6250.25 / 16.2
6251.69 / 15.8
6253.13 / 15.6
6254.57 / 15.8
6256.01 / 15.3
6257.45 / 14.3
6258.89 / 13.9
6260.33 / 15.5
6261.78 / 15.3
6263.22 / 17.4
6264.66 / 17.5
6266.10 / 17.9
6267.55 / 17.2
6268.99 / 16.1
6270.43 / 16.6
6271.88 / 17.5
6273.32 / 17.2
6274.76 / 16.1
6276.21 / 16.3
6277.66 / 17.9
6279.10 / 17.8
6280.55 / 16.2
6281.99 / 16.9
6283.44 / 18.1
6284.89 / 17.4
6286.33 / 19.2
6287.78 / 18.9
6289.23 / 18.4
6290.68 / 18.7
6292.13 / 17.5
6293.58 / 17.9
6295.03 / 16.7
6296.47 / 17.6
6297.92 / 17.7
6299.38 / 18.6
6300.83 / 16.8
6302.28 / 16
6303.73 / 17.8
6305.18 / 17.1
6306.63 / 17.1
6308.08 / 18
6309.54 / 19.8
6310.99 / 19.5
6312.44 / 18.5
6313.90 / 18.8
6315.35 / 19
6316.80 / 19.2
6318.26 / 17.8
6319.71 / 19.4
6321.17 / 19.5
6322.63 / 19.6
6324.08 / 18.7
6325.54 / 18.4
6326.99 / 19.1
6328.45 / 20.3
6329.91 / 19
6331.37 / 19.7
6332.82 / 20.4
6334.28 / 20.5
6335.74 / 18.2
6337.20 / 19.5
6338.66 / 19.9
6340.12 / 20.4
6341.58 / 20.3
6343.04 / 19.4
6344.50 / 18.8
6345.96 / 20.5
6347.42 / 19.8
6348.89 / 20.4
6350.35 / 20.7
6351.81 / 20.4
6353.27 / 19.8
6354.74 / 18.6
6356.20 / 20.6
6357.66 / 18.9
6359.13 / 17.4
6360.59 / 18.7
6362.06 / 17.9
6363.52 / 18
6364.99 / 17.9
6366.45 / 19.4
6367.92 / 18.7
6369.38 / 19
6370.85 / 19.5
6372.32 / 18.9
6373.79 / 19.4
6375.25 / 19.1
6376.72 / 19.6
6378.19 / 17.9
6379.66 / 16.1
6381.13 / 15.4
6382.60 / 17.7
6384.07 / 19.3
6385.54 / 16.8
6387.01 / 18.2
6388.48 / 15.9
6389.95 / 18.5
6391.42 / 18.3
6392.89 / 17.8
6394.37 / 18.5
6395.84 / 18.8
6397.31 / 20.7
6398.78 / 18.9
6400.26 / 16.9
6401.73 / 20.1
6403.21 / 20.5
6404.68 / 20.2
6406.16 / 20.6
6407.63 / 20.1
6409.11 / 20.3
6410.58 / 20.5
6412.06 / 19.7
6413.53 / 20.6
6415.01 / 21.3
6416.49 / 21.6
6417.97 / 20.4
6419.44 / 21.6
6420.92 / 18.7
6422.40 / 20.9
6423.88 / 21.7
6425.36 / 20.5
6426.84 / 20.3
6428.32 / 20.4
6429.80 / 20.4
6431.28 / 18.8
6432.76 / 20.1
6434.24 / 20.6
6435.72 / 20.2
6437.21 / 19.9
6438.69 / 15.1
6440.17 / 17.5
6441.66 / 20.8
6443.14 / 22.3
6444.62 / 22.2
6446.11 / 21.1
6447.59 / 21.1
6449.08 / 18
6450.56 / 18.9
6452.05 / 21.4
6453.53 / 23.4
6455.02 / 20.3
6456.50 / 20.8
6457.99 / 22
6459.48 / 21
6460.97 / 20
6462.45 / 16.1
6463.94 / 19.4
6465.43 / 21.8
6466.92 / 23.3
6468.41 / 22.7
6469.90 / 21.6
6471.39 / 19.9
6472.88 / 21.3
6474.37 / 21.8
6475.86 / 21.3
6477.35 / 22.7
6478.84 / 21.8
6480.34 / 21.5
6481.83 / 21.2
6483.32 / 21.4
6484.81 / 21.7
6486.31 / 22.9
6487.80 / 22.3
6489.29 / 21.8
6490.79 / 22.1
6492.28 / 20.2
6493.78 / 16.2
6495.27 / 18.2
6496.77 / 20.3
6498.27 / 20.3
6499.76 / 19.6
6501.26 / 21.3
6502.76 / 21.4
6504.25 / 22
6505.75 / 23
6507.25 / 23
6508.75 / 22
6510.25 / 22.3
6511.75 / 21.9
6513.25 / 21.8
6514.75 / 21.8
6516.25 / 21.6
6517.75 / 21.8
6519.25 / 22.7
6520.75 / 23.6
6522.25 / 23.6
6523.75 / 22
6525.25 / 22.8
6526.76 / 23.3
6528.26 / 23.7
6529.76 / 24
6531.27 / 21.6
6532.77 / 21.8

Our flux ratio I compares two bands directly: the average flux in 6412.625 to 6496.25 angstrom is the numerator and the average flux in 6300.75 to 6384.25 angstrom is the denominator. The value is 1.09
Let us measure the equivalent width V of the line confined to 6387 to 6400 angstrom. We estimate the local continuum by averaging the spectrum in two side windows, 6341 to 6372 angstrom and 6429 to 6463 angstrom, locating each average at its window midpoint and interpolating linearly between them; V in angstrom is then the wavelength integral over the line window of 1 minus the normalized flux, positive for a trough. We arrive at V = 0.8 angstrom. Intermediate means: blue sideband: 19.3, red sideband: 20.1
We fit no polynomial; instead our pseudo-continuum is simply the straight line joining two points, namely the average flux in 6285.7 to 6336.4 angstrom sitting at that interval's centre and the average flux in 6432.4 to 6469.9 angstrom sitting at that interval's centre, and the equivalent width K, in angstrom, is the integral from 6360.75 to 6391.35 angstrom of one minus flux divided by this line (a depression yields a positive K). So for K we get 1.96 angstrom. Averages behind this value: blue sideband 18.6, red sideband 20.4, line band 18.2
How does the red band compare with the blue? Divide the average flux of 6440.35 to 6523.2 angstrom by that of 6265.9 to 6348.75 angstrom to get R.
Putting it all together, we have 1.16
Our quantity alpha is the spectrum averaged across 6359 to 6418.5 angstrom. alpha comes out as 18.9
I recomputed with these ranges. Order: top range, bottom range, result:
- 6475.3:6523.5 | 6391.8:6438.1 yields 1.08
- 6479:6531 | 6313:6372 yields 1.13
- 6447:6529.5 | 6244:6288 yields 1.29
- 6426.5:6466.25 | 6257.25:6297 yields 1.18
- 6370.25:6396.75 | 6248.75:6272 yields 1.13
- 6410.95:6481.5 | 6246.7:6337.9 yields 1.17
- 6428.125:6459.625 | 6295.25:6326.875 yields 1.11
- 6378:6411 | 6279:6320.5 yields 1.03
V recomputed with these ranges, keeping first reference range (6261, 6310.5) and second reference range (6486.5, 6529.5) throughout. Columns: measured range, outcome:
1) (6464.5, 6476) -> -0.4 angstrom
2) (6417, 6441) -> 0.4 angstrom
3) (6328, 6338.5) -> -0.7 angstrom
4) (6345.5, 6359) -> -0.8 angstrom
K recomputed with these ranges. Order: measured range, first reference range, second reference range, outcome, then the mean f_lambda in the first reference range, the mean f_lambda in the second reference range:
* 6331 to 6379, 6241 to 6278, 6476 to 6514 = -3.1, 16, 21.3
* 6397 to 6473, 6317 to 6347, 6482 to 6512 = 0.7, 19.5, 21.2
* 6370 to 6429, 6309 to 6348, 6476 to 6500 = 2.3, 19.4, 20.9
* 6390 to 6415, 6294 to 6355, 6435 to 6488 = 0.6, 19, 20.8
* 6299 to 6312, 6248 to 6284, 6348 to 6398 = -0.5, 16.4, 18.6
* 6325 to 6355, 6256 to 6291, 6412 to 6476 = -2.3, 17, 20.5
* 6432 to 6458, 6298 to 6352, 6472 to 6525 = 0.7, 19.1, 21.6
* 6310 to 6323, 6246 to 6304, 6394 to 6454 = -0.9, 16.9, 20.1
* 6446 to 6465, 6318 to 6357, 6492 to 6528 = 0.6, 19.6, 21.6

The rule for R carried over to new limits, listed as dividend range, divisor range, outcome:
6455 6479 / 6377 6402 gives 1.17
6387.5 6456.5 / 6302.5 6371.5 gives 1.04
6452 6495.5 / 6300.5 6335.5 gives 1.12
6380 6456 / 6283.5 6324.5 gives 1.08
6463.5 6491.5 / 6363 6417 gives 1.15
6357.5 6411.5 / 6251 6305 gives 1.10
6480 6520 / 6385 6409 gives 1.13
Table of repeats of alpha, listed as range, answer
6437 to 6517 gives 21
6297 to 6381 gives 18.9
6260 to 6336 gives 18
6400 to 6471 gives 20.4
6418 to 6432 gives 20.4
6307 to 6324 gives 19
